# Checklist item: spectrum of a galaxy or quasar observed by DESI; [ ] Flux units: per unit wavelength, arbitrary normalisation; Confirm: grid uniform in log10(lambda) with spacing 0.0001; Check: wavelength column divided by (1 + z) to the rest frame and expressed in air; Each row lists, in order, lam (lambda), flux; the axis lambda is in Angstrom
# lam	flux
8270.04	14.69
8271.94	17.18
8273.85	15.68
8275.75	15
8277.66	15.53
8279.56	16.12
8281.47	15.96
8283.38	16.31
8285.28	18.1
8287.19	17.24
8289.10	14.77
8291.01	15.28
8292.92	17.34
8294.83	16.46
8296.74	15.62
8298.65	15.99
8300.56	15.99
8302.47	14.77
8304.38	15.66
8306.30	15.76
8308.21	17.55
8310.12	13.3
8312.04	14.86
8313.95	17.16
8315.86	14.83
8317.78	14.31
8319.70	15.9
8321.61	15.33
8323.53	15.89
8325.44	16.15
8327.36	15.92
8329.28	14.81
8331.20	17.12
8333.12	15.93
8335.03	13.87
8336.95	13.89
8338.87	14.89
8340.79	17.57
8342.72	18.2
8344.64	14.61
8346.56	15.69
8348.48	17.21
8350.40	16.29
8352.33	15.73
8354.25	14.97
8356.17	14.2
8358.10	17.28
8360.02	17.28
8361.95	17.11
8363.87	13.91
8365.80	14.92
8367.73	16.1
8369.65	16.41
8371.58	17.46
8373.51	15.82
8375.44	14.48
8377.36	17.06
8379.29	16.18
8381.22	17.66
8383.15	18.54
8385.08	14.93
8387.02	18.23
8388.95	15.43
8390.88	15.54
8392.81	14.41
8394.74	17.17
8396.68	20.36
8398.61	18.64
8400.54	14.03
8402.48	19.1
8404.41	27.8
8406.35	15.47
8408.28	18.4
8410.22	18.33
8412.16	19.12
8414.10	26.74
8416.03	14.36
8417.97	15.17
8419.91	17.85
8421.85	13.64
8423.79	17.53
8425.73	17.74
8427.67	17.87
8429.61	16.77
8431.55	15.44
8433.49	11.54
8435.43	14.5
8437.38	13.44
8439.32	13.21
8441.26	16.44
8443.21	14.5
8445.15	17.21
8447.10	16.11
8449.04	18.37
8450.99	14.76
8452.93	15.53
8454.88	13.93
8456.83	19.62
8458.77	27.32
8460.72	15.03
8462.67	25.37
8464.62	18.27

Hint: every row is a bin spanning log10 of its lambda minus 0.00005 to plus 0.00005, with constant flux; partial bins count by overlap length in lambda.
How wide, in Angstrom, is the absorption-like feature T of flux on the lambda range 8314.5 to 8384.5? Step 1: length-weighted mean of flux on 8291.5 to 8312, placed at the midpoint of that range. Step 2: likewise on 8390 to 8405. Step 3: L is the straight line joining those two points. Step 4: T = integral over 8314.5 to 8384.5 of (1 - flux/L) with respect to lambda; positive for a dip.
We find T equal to 4.28 Angstrom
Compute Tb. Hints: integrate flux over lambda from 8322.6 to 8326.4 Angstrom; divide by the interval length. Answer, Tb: 16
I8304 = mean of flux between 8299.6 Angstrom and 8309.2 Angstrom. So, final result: 15.9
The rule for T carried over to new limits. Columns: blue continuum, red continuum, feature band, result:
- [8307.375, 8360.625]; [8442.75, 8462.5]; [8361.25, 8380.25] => 0.46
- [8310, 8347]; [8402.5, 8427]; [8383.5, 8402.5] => 1.13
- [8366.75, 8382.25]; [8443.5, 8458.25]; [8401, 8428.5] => -3.05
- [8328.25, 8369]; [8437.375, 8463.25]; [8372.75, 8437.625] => -1.95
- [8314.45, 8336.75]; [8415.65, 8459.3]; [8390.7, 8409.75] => -2.76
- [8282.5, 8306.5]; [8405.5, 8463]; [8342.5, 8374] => 0.90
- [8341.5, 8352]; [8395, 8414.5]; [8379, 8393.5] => 1.63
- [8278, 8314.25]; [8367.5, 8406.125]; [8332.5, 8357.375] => 1.55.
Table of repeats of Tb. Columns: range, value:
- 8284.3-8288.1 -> 17.7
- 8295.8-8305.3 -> 15.6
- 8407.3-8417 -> 19.4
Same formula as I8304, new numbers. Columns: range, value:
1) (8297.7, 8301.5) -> 16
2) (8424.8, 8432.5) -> 17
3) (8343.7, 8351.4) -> 16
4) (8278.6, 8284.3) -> 16.1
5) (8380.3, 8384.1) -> 18.1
